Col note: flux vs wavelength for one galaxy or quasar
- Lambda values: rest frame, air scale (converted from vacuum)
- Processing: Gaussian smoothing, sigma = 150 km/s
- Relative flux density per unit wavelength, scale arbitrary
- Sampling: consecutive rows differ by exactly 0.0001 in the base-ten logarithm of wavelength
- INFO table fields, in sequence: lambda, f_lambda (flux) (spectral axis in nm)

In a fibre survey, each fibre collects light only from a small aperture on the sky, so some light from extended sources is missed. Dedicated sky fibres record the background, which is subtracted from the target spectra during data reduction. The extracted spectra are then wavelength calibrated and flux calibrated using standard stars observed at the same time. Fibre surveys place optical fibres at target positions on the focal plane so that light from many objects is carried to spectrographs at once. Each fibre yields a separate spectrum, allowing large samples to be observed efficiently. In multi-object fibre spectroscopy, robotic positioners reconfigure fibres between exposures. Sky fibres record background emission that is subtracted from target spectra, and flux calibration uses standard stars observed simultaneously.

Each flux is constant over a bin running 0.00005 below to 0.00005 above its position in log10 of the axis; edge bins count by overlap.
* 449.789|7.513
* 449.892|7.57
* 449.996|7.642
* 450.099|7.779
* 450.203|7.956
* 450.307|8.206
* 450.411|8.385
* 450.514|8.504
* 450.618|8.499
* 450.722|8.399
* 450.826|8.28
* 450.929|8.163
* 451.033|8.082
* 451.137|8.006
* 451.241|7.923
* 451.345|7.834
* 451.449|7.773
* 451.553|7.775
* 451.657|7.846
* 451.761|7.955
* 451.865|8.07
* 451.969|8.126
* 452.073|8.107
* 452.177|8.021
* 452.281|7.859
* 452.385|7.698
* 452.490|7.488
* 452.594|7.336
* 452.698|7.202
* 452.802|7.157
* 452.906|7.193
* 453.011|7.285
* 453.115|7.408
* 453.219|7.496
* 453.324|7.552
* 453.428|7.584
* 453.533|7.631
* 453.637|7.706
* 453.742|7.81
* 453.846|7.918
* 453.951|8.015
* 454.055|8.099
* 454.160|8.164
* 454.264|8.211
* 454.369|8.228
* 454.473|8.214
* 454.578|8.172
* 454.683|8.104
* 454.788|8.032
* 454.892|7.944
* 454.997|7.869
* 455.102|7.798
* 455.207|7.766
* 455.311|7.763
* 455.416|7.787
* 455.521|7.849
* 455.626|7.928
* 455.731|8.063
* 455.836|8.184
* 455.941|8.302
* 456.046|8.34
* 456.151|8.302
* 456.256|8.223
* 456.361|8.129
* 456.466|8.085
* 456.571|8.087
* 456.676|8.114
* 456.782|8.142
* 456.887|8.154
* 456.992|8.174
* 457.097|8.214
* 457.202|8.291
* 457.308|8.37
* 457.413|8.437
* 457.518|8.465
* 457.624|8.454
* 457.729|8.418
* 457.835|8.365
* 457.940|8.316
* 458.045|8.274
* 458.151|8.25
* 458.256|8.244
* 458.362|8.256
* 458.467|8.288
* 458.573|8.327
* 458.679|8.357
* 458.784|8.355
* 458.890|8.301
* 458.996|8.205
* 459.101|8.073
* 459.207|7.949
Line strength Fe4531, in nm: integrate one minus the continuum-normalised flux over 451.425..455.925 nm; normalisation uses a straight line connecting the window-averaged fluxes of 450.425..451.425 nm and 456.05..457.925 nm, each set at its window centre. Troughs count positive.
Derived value 0.22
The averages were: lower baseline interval 8.19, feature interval 7.82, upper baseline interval 8.26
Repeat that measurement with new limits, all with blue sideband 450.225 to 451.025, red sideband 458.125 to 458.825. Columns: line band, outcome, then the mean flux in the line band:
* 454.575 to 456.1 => 0.06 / 7.99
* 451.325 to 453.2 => 0.15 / 7.67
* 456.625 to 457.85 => 0.00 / 8.29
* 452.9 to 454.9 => 0.11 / 7.85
